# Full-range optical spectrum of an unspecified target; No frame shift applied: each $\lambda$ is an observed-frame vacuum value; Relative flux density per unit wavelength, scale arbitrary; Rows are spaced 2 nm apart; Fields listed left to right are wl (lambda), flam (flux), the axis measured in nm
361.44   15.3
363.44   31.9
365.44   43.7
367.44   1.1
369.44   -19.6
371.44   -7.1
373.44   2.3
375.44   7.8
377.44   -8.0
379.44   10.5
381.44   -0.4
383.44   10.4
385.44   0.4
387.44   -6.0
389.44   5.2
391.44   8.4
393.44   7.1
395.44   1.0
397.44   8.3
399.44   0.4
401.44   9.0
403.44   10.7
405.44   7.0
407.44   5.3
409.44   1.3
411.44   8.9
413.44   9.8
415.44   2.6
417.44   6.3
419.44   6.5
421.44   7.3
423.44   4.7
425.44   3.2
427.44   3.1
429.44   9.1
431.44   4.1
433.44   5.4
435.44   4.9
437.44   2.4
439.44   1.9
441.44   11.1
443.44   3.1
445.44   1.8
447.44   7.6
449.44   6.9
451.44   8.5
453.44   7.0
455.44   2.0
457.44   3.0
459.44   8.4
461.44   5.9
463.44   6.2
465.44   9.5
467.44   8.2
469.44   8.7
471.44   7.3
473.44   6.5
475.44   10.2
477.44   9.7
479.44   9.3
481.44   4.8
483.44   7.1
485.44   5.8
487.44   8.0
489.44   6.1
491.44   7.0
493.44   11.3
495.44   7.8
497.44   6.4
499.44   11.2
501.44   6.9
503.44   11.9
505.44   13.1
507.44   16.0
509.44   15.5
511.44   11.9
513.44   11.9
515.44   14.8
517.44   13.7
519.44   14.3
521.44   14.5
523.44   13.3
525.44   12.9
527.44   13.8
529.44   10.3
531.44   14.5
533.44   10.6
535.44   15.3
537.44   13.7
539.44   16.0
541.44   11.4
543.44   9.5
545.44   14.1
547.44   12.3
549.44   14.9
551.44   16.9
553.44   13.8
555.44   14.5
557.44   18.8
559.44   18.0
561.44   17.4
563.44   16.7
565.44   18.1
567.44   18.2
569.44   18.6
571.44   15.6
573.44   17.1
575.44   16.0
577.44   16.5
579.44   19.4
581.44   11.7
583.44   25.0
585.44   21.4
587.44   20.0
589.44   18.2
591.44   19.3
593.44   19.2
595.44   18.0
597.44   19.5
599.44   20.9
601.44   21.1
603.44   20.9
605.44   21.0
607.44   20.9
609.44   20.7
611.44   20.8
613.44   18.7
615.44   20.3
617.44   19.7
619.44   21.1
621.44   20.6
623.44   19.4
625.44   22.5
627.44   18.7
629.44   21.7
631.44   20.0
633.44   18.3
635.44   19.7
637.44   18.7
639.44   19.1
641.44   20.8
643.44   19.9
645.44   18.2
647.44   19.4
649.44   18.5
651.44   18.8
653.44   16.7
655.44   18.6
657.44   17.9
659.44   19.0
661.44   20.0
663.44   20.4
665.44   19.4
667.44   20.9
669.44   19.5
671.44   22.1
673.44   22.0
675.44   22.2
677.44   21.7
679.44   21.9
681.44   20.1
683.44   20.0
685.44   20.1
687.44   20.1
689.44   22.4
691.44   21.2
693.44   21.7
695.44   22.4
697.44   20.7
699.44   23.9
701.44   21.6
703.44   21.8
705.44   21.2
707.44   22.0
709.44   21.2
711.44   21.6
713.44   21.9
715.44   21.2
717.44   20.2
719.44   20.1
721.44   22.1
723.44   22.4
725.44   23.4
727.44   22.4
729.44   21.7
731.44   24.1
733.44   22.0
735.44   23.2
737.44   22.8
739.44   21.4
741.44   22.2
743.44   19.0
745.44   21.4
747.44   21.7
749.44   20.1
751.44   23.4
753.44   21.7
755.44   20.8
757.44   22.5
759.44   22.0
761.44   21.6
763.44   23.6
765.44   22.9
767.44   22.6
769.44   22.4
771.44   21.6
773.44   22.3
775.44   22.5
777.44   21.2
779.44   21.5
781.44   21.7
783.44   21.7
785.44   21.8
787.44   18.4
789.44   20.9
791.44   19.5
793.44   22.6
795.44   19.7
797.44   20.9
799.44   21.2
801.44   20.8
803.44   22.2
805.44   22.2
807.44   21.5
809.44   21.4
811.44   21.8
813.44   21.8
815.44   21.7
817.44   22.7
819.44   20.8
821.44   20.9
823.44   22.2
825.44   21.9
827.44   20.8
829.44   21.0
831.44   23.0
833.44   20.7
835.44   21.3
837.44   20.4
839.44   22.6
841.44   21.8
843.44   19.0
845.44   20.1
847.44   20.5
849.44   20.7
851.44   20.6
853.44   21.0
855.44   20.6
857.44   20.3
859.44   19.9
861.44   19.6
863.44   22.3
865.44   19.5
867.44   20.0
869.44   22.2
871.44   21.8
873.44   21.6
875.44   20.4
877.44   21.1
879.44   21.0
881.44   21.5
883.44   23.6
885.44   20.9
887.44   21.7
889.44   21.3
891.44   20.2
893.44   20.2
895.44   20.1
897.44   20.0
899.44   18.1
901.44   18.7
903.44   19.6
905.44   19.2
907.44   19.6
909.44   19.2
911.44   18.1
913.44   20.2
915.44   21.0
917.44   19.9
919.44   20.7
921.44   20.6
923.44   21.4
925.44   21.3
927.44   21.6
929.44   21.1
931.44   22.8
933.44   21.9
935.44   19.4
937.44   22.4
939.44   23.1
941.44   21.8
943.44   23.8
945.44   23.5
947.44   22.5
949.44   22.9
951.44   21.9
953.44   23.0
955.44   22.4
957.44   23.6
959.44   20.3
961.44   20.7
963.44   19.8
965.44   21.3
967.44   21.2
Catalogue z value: 0.262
